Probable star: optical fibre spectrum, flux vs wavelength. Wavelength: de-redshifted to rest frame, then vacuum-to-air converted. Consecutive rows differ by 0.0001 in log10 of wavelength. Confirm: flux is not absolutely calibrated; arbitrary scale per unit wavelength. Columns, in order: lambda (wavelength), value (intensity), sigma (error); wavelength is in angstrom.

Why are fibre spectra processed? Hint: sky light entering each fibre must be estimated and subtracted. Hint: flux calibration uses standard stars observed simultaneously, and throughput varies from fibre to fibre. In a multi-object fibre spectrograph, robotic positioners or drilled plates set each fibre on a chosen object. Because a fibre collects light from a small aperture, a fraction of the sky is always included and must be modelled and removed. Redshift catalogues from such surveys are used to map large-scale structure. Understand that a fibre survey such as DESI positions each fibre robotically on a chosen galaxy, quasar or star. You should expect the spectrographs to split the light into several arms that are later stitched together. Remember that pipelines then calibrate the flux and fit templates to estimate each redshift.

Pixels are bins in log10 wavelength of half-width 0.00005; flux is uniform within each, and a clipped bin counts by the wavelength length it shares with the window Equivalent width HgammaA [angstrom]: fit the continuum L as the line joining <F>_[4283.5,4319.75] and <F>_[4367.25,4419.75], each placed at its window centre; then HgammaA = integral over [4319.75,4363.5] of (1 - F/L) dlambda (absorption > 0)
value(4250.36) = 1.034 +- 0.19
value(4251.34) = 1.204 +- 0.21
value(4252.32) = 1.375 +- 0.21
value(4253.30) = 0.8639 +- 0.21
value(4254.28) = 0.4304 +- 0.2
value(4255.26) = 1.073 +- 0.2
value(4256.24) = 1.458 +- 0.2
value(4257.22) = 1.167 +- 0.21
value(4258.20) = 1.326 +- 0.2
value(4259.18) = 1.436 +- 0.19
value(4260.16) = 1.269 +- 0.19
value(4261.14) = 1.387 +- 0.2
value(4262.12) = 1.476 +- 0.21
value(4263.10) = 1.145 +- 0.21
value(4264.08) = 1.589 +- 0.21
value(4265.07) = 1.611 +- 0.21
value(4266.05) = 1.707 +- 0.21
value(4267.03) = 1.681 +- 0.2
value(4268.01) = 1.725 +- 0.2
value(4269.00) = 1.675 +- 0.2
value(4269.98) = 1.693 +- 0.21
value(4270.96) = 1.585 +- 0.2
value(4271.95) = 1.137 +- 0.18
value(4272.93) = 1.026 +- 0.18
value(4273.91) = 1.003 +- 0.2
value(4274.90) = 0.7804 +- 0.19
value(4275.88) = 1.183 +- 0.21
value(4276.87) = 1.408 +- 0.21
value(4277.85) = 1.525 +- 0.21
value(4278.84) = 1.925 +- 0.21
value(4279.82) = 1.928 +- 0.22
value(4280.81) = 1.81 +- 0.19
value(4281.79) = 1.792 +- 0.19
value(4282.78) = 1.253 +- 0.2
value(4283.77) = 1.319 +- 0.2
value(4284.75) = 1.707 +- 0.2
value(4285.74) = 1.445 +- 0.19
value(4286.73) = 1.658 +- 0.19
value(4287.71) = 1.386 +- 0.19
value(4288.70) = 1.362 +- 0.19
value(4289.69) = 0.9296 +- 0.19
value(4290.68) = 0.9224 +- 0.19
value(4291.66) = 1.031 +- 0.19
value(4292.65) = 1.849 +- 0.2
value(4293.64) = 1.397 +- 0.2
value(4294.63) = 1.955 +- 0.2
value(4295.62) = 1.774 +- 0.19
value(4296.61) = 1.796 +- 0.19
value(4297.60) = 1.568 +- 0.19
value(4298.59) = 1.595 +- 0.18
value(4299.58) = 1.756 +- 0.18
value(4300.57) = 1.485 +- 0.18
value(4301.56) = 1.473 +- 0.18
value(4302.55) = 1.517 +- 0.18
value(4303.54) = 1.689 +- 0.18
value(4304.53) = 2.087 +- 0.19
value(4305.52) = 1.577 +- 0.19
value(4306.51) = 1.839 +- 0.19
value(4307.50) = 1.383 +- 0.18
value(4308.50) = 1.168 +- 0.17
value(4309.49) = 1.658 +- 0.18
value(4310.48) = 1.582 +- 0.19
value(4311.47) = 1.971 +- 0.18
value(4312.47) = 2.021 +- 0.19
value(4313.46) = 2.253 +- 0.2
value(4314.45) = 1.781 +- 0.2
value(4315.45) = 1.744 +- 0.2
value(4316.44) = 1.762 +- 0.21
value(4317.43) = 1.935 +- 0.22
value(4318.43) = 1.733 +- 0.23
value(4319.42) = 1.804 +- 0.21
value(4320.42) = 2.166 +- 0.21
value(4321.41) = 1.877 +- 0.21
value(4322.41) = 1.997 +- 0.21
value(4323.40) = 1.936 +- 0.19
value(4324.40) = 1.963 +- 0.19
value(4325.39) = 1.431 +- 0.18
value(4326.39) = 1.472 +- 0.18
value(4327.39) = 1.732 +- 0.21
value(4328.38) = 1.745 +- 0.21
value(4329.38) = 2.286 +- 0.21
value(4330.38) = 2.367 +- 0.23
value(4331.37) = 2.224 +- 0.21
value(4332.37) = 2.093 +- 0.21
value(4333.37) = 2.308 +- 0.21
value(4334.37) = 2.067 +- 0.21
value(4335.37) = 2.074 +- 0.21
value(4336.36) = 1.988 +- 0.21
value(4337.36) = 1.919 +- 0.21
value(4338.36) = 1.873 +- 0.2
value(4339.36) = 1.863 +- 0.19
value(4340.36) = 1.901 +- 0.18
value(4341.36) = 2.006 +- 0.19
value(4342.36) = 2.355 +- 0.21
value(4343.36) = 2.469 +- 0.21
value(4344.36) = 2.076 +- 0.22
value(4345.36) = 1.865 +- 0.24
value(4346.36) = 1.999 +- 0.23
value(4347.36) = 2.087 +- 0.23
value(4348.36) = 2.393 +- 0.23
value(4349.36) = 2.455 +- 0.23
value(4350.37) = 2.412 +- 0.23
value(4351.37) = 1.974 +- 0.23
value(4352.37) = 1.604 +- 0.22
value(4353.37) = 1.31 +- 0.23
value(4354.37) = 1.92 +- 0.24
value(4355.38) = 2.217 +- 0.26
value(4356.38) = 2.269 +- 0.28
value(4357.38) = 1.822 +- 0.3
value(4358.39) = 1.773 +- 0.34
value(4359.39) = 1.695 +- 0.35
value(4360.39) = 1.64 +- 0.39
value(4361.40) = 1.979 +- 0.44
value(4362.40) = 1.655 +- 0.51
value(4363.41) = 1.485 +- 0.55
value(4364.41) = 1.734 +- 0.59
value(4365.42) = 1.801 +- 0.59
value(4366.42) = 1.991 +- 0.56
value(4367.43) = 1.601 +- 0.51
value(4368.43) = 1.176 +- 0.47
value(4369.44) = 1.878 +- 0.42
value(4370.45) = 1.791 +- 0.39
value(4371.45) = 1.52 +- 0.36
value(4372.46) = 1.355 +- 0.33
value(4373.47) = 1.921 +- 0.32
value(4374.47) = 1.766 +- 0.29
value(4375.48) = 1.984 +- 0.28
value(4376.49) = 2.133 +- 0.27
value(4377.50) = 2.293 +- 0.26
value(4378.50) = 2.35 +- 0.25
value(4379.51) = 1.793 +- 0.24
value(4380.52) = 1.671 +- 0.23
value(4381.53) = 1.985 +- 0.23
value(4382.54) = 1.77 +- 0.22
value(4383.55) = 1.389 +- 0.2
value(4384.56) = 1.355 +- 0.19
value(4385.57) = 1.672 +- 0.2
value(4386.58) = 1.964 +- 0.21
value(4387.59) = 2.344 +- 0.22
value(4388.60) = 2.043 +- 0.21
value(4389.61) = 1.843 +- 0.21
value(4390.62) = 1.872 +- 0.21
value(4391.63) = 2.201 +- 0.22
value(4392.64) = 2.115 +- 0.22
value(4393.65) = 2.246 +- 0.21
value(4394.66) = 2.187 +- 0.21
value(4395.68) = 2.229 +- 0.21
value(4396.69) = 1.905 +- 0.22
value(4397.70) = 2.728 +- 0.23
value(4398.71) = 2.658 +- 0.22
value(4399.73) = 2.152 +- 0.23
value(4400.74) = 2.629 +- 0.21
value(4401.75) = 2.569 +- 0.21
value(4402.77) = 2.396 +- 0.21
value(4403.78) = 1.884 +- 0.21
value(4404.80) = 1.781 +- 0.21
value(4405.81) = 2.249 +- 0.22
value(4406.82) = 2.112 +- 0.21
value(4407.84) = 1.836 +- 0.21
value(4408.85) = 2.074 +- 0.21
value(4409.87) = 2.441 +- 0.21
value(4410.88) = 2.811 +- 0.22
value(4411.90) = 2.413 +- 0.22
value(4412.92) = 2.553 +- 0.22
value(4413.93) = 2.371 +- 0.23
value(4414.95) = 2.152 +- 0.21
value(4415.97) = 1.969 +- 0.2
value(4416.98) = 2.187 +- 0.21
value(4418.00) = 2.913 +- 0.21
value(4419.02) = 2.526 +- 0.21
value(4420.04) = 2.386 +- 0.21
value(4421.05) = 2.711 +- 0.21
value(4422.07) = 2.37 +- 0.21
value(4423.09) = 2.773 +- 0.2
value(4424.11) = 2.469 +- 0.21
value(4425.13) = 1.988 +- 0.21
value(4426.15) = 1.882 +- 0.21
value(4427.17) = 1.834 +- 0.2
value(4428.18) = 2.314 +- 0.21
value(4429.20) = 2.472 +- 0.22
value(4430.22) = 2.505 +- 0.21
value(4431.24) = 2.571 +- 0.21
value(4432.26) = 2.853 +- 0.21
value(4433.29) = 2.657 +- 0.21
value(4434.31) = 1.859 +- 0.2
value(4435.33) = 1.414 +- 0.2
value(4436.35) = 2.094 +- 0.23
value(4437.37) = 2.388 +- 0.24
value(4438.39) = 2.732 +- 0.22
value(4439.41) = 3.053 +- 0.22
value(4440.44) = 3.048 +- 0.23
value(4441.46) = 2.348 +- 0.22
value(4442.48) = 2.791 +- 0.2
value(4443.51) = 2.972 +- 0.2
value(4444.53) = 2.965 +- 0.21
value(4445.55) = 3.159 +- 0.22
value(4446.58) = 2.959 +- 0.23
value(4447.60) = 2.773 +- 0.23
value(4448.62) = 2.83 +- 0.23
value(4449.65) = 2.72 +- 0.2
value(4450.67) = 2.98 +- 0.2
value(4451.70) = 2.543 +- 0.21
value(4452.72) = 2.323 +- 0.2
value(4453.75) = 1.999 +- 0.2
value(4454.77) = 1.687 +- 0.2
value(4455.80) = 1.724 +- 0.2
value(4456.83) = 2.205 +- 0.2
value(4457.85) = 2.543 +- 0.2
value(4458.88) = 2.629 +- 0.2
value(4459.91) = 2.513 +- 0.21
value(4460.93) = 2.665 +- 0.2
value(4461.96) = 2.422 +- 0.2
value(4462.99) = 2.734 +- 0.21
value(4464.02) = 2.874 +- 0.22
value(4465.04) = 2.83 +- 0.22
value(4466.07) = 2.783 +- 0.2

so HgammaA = -3.82 angstrom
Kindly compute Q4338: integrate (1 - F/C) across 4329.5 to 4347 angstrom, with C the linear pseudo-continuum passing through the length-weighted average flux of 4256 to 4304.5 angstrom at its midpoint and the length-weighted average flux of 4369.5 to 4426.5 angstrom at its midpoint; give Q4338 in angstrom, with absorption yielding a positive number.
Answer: -2.8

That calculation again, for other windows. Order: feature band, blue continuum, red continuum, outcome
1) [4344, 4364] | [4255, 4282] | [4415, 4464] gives 0.3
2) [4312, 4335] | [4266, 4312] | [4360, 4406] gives -3.6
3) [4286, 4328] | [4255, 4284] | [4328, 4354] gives 2.5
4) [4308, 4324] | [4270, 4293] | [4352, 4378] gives -2.9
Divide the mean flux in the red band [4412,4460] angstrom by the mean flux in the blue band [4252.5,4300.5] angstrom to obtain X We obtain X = 1.72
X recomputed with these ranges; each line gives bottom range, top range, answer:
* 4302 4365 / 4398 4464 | 1.28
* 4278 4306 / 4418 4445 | 1.57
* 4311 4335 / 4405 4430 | 1.19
